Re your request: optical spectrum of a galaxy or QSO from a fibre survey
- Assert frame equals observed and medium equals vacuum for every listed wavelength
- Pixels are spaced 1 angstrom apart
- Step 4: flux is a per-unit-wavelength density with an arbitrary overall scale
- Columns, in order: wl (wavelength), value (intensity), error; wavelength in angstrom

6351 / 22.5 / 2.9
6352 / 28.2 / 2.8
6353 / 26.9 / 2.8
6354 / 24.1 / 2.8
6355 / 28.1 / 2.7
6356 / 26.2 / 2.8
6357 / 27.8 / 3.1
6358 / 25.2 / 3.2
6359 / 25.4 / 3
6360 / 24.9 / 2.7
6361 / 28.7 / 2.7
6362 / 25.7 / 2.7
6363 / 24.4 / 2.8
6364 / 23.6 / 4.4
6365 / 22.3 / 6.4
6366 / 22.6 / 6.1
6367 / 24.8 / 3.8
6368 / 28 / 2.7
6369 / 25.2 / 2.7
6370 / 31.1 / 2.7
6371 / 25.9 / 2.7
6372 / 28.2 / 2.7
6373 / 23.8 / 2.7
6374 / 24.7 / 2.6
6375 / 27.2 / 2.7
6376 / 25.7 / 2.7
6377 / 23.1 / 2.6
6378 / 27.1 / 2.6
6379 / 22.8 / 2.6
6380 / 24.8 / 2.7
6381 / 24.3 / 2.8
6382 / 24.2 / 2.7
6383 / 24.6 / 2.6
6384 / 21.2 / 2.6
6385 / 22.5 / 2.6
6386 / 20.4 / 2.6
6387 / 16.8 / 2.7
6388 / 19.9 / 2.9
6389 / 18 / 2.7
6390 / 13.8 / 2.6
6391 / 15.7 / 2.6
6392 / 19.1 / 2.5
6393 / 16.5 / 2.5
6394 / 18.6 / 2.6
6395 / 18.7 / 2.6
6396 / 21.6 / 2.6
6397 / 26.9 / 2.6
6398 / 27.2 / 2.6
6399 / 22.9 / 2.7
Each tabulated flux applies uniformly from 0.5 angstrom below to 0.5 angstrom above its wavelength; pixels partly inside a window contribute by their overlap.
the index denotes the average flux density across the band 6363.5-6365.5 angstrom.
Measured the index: 23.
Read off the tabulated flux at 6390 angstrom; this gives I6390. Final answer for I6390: 13.8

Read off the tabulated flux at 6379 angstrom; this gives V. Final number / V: 22.8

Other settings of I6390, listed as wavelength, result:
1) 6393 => 16.5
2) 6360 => 24.9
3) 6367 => 24.8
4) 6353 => 26.9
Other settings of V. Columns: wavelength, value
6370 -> 31.1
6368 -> 28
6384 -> 21.2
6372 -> 28.2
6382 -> 24.2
